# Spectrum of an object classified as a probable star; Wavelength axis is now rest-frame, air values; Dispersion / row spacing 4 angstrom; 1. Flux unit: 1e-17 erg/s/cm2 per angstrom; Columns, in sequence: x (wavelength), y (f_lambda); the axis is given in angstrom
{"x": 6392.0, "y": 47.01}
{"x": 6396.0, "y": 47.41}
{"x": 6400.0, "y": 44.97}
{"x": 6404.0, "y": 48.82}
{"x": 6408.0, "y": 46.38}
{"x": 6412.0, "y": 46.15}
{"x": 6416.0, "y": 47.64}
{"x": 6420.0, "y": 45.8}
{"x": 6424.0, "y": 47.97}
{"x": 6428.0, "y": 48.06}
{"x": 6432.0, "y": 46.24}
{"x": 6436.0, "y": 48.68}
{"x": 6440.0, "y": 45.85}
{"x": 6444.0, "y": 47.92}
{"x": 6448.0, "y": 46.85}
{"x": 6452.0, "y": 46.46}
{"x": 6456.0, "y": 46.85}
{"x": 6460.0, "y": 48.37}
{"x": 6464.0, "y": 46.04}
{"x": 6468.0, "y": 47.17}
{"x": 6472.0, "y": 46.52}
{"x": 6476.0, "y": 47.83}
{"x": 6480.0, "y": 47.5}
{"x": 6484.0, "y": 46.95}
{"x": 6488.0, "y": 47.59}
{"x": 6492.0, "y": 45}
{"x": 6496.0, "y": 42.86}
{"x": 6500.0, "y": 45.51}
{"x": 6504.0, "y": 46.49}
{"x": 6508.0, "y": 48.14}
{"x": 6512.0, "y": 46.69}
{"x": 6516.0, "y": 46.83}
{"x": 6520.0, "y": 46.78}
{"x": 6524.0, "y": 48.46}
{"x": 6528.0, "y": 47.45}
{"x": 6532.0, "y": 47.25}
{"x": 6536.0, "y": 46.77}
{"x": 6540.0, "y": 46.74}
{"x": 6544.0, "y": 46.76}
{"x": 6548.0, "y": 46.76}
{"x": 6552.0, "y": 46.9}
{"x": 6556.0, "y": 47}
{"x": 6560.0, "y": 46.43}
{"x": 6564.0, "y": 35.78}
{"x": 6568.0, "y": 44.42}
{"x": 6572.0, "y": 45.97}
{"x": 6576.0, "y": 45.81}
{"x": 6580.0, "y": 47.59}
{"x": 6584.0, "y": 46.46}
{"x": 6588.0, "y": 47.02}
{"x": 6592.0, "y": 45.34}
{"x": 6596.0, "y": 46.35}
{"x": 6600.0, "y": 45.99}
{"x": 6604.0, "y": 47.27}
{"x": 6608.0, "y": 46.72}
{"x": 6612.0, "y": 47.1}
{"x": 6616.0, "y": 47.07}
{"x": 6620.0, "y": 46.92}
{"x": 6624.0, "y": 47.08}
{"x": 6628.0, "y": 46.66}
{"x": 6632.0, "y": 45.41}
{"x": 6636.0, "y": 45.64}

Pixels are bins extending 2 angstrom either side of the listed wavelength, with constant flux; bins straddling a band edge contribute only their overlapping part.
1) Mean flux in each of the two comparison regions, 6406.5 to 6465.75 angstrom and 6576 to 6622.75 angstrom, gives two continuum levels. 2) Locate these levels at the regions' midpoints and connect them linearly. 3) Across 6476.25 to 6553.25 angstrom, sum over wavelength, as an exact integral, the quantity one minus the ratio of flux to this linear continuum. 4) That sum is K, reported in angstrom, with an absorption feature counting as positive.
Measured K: 0.2 angstrom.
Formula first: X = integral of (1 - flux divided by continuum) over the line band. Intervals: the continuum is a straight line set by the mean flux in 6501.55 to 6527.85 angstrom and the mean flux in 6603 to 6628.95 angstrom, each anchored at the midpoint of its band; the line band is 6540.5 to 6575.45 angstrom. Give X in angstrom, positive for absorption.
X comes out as 1.49 angstrom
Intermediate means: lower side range 47.2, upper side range 47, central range 45.1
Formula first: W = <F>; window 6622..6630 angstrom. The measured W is 46.9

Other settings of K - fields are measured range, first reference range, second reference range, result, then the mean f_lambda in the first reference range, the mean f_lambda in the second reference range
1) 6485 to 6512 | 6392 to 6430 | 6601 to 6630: 0.6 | 47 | 46.9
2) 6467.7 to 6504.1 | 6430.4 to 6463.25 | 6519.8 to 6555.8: 0.6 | 47.1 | 47.1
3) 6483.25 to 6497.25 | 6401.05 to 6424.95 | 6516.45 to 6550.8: 0.4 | 47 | 47.1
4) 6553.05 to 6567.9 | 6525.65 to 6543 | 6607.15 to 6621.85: 1.1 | 47.1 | 47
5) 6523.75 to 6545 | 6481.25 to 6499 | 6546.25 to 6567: -1.1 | 45.7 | 44.5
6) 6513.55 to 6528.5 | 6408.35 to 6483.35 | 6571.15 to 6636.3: -0.2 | 47.1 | 46.5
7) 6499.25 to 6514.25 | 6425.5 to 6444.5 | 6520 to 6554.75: 0.1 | 47.3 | 47.1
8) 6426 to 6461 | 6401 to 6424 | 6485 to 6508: -0.5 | 47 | 45.8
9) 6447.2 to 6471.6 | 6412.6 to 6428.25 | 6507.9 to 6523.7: 0.1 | 47.2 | 47.1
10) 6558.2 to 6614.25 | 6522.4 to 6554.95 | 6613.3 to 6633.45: 1.5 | 47.1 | 46.7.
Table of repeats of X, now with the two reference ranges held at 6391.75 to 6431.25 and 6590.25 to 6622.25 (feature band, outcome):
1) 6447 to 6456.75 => 0.05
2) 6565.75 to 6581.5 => 0.32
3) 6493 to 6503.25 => 0.50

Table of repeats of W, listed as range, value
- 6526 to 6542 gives 47.1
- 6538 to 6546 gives 46.8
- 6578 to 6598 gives 46.6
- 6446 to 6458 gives 46.7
